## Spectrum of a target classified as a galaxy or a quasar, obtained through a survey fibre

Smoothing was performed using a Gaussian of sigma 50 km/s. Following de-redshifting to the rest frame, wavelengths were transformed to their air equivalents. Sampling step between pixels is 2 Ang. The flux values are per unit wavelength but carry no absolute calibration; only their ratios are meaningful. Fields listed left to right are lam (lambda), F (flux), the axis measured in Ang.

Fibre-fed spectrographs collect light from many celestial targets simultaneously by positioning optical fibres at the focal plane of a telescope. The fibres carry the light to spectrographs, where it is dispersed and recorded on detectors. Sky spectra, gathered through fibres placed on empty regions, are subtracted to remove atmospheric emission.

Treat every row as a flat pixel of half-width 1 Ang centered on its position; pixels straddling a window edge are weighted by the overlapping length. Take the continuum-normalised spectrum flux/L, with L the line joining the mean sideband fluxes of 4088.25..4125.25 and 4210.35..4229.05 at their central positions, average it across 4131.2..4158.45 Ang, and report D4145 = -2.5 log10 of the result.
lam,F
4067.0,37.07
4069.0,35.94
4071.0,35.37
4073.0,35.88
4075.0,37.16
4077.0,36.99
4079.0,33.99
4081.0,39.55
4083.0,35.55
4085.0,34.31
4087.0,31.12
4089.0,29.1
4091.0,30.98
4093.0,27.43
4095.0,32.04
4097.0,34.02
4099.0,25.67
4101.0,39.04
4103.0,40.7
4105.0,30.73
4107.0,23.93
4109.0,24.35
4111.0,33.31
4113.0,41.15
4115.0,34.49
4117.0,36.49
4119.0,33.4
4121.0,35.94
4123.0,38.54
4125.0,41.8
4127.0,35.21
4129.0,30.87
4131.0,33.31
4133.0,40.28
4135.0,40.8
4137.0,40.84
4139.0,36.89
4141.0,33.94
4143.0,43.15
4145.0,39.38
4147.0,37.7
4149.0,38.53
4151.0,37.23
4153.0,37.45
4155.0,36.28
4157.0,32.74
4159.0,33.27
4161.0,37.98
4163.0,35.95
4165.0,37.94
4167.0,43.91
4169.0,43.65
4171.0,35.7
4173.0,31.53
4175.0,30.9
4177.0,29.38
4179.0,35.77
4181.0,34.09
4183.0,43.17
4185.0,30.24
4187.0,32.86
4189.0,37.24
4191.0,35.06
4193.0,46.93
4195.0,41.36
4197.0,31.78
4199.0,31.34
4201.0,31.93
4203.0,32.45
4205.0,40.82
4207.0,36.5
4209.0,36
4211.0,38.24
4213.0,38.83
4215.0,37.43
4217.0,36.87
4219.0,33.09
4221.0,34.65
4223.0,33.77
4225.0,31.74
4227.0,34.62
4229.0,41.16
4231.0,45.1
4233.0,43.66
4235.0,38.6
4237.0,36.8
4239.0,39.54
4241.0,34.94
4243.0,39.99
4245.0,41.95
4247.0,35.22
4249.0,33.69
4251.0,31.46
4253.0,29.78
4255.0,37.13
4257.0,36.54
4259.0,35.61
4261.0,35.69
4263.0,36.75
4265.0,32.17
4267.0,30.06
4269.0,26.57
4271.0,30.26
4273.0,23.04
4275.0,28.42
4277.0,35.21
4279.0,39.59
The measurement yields -0.12 mag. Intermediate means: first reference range 33.2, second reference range 35.7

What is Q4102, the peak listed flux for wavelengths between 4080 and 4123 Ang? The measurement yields 41.15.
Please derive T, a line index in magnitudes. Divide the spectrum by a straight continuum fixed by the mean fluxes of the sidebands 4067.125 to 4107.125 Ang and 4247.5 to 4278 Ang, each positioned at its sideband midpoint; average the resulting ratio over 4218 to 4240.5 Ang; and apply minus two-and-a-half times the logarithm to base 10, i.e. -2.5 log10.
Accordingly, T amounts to -0.15 mag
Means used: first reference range 33.8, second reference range 32.2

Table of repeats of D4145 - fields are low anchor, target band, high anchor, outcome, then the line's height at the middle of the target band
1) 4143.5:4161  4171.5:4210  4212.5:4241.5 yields 0.06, 37.1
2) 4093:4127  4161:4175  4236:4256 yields -0.08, 34.8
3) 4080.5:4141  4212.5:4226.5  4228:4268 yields 0.04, 36.3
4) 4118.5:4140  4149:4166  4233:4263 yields 0.02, 37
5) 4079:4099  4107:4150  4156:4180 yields -0.07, 34.1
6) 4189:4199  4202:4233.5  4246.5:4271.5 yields -0.03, 36.2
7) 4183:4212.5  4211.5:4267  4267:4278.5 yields -0.13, 32.4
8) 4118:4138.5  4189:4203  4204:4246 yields 0.04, 37.6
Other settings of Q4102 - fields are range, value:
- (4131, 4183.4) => 43.91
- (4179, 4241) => 46.93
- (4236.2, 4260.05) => 41.95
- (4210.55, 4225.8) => 38.83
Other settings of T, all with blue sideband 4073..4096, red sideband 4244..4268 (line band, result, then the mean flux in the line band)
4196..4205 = 0.05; 32.9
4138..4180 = -0.08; 36.6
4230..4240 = -0.18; 40.7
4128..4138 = -0.10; 37.2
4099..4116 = 0.02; 33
